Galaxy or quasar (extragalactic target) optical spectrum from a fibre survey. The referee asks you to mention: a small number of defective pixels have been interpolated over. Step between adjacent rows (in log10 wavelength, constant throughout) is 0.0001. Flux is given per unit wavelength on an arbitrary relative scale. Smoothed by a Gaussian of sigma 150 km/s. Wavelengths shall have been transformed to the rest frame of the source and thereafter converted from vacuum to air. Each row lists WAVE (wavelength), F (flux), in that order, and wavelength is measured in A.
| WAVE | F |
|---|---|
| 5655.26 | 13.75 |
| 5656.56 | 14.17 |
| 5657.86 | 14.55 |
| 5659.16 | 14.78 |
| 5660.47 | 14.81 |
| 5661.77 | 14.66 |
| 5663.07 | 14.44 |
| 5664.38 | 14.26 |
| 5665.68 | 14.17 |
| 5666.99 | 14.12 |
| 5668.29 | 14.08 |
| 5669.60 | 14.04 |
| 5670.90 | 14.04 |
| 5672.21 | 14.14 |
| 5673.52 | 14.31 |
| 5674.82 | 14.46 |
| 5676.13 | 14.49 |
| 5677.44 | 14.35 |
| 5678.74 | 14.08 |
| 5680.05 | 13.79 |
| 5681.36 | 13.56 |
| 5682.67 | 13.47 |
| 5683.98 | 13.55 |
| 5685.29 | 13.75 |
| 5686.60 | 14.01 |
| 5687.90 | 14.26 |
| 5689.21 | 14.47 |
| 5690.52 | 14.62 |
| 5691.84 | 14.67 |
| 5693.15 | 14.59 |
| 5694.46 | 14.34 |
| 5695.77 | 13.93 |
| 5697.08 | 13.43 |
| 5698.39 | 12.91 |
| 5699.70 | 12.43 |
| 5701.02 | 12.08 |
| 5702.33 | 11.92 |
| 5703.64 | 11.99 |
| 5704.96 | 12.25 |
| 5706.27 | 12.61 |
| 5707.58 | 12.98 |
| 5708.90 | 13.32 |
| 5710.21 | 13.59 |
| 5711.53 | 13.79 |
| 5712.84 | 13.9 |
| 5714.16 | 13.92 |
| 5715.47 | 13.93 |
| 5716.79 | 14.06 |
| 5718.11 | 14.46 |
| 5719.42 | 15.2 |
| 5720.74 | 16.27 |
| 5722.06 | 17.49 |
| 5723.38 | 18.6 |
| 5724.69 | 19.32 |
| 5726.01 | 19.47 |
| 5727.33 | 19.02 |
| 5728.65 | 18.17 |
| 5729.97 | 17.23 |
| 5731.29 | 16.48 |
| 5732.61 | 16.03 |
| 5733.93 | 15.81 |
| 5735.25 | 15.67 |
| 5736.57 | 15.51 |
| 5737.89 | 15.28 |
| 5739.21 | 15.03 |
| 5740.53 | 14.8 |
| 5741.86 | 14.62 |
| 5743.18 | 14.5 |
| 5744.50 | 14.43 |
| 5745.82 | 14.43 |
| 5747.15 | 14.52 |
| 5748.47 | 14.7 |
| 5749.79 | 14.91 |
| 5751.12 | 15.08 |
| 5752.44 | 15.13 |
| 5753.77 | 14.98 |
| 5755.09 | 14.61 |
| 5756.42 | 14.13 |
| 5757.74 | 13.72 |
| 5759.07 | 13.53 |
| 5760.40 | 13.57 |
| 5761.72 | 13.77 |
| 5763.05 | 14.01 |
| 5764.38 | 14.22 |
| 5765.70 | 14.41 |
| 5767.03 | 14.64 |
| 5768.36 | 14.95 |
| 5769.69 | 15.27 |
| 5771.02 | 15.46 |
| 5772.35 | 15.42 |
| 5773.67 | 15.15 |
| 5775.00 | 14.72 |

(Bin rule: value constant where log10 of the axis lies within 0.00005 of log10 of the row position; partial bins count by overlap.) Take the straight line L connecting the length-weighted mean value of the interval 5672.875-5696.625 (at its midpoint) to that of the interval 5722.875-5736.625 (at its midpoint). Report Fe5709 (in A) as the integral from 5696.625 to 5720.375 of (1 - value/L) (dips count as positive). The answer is 3.9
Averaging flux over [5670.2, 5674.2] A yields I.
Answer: 14.2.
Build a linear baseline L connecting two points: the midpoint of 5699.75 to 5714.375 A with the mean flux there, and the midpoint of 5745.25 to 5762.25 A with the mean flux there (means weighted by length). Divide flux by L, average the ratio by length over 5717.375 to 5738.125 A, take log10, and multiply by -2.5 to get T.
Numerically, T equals -0.24 mag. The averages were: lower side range 12.9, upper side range 14.4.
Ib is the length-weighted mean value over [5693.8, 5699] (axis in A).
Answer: 13.7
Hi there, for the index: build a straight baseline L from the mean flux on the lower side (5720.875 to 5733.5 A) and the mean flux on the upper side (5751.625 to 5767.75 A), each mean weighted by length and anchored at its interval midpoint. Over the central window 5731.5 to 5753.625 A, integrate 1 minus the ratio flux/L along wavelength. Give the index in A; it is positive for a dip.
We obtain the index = 1.5 A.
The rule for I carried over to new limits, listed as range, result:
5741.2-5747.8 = 14.5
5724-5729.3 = 19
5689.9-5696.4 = 14.4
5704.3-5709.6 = 12.8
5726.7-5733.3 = 17.4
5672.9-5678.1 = 14.4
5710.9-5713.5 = 13.9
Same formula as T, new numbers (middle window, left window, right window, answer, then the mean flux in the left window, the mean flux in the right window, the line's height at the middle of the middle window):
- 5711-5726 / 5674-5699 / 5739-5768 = -0.11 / 14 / 14.4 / 14.2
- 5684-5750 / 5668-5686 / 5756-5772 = -0.05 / 14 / 14.3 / 14.2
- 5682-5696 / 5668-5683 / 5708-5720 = -0.01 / 14.1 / 14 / 14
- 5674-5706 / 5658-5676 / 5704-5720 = 0.03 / 14.3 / 13.6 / 14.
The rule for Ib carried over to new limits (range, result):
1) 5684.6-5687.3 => 13.9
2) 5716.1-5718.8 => 14.3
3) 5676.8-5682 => 14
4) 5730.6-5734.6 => 16.1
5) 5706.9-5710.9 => 13.3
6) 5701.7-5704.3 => 12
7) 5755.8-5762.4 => 13.7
